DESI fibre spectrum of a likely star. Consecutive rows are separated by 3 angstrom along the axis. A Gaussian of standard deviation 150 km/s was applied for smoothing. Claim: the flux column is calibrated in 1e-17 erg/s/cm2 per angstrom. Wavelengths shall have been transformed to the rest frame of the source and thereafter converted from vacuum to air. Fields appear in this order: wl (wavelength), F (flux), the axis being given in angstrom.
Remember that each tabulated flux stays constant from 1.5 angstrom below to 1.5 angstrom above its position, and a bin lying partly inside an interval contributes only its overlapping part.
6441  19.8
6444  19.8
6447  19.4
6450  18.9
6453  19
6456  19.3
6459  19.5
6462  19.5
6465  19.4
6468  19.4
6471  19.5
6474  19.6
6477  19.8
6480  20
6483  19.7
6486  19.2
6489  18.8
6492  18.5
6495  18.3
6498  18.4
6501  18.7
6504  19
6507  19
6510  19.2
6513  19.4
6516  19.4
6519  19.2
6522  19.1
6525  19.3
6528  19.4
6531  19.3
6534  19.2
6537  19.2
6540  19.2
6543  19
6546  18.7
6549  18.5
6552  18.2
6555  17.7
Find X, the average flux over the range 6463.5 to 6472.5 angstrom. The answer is 19.4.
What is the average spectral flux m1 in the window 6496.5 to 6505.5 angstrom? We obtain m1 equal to 18.7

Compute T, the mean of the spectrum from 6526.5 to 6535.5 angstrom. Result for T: 19.3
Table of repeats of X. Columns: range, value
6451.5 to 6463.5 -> 19.3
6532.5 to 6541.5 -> 19.2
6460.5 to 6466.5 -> 19.4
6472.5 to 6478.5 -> 19.7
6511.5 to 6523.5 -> 19.3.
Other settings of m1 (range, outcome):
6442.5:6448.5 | 19.6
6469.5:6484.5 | 19.7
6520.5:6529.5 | 19.3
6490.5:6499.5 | 18.4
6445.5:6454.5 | 19.1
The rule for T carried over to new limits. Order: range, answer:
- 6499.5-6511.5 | 19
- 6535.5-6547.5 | 19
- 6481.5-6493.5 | 19.1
